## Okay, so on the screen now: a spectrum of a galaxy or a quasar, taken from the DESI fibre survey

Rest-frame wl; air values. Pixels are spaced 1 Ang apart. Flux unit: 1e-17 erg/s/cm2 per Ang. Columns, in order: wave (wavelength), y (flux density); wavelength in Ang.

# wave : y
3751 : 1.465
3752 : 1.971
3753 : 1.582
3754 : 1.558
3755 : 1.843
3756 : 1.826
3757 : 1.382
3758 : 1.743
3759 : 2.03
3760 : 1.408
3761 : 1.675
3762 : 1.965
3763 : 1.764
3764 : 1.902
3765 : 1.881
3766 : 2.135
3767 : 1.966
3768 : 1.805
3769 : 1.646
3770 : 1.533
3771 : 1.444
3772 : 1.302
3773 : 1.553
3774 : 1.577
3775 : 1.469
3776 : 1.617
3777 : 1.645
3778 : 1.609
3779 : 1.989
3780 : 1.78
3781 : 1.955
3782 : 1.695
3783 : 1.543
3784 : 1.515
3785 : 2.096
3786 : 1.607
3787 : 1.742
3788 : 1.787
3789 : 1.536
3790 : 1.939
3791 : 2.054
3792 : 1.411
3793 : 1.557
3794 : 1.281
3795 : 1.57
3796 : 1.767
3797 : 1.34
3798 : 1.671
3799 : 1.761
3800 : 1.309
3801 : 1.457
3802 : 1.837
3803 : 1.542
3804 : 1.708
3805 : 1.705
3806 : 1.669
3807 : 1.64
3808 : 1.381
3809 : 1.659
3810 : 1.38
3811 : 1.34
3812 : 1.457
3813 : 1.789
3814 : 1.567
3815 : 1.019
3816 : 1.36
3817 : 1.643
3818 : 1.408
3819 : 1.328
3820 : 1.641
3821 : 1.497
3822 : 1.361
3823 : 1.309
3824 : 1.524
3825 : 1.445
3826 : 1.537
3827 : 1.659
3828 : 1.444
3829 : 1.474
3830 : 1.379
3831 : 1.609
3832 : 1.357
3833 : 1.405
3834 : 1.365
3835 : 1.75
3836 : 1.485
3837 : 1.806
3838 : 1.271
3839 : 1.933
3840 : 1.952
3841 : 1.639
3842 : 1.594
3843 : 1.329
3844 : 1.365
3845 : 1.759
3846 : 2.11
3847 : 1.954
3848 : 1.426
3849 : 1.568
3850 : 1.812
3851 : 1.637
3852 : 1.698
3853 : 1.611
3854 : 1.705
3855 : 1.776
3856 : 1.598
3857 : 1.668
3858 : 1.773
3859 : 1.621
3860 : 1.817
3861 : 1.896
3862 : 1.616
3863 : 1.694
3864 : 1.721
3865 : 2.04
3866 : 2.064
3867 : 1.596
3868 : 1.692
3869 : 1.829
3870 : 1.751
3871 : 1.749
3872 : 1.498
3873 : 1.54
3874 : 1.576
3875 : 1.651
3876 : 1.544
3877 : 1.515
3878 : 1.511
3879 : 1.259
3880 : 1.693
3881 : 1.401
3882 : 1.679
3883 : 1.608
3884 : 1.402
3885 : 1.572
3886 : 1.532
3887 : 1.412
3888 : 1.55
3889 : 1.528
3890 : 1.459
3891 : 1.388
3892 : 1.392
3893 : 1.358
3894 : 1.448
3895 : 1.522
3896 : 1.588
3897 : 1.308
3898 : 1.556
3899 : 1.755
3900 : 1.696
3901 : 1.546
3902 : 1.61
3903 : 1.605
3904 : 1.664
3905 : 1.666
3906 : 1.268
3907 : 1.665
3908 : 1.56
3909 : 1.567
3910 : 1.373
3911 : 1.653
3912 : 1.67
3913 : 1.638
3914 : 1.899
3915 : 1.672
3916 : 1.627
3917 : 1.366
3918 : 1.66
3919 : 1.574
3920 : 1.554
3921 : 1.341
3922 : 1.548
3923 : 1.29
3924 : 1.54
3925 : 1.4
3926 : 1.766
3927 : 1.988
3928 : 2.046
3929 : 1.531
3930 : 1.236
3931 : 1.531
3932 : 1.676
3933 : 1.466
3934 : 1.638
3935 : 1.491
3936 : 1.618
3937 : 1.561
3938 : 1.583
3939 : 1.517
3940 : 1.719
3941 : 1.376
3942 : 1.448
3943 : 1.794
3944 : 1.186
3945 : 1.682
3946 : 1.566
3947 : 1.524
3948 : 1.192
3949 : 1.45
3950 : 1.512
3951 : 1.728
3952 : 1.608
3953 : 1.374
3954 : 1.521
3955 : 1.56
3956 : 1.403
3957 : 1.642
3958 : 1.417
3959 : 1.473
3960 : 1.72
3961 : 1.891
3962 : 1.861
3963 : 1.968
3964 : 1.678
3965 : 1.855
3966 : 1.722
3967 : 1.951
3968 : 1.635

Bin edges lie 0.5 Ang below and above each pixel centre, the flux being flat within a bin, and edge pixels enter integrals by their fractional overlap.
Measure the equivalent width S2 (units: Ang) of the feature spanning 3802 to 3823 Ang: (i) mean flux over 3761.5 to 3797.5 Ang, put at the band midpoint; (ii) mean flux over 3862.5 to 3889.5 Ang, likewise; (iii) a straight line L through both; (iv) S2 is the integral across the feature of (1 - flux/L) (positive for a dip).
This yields 2.01 Ang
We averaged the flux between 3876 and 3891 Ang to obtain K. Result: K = 1.51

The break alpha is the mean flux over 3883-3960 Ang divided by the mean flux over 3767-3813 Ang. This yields 0.95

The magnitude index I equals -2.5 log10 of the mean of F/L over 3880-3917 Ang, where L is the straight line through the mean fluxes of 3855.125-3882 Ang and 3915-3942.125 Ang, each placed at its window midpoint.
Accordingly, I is 0.04 mag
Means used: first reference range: 1.67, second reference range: 1.56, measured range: 1.55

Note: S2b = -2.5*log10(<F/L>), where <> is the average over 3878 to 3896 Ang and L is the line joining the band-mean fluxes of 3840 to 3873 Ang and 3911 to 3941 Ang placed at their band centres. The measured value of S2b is 0.117 mag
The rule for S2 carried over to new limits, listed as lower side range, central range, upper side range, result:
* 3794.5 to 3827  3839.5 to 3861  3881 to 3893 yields -2.6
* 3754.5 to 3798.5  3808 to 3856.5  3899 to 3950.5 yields 2.7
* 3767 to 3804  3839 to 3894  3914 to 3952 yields -1.3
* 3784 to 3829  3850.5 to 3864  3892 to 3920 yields -1.2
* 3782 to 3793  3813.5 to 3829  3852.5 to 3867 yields 2.5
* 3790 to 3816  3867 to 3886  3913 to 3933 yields 0.0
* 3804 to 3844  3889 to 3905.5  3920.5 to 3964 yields 0.1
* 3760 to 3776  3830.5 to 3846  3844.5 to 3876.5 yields 1.1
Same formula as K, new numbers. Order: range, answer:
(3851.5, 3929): 1.6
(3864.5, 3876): 1.72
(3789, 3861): 1.58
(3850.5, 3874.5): 1.72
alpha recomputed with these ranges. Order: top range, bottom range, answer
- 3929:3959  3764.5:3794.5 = 0.90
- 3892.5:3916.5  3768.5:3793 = 0.95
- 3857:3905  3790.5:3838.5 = 1.05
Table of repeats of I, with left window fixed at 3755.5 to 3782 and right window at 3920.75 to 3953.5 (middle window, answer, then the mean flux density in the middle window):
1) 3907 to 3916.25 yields -0.04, 1.63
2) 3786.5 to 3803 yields 0.04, 1.62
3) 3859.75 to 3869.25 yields -0.11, 1.8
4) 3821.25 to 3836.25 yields 0.13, 1.47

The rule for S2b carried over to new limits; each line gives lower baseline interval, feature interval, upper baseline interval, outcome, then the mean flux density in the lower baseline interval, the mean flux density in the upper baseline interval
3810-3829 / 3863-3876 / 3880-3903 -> -0.15 mag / 1.46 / 1.52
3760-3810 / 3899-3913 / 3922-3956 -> -0.01 mag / 1.67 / 1.55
